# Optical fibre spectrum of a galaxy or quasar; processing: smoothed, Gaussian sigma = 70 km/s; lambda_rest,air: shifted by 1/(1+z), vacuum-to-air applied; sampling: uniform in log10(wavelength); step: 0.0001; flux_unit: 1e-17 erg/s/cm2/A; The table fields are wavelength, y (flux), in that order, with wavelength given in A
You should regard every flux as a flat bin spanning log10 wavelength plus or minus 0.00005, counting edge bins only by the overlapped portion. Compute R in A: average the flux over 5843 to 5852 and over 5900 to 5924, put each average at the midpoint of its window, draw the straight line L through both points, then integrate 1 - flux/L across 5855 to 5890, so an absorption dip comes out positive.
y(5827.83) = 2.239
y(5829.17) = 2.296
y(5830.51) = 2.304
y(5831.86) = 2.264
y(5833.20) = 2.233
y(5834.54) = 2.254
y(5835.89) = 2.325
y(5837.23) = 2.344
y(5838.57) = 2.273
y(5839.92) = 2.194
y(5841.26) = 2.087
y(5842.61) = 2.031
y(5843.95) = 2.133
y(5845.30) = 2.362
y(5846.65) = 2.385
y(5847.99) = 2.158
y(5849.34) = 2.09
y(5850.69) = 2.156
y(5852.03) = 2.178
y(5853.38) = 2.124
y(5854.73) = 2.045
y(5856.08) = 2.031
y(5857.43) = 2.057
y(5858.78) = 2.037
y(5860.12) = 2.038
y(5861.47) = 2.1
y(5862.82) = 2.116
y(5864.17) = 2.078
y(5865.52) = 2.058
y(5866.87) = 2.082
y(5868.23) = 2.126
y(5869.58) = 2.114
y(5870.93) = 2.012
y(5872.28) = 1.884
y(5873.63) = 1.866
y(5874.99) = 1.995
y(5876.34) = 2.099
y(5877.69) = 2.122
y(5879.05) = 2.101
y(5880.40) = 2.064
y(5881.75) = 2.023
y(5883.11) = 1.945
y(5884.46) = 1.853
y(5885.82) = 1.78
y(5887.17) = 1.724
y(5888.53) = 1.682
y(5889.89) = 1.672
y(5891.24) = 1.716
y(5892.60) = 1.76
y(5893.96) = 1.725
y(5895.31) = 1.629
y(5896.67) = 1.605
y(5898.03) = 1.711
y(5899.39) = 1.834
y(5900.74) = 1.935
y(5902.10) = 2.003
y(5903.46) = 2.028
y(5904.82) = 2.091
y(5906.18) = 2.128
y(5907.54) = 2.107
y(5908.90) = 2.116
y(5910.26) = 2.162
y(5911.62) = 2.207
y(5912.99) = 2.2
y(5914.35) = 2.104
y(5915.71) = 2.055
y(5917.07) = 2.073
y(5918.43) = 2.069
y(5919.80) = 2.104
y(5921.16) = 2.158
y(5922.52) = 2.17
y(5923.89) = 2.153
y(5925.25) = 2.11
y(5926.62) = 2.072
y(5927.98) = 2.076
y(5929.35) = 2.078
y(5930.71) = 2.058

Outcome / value 2.8 A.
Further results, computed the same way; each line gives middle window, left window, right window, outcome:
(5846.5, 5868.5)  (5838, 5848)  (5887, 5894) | -0.5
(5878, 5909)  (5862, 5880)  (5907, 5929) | 3.1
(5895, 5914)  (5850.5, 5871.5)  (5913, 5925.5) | 1.1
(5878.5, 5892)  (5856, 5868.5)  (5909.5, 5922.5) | 1.6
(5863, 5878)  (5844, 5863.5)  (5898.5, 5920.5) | 0.5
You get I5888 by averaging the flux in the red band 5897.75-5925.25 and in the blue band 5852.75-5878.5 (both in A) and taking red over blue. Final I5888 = 1.01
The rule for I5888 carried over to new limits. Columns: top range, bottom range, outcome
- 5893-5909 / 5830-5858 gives 0.87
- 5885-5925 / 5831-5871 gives 0.91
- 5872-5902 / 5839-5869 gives 0.87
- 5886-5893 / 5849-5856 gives 0.81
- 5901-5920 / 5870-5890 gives 1.09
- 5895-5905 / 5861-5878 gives 0.90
